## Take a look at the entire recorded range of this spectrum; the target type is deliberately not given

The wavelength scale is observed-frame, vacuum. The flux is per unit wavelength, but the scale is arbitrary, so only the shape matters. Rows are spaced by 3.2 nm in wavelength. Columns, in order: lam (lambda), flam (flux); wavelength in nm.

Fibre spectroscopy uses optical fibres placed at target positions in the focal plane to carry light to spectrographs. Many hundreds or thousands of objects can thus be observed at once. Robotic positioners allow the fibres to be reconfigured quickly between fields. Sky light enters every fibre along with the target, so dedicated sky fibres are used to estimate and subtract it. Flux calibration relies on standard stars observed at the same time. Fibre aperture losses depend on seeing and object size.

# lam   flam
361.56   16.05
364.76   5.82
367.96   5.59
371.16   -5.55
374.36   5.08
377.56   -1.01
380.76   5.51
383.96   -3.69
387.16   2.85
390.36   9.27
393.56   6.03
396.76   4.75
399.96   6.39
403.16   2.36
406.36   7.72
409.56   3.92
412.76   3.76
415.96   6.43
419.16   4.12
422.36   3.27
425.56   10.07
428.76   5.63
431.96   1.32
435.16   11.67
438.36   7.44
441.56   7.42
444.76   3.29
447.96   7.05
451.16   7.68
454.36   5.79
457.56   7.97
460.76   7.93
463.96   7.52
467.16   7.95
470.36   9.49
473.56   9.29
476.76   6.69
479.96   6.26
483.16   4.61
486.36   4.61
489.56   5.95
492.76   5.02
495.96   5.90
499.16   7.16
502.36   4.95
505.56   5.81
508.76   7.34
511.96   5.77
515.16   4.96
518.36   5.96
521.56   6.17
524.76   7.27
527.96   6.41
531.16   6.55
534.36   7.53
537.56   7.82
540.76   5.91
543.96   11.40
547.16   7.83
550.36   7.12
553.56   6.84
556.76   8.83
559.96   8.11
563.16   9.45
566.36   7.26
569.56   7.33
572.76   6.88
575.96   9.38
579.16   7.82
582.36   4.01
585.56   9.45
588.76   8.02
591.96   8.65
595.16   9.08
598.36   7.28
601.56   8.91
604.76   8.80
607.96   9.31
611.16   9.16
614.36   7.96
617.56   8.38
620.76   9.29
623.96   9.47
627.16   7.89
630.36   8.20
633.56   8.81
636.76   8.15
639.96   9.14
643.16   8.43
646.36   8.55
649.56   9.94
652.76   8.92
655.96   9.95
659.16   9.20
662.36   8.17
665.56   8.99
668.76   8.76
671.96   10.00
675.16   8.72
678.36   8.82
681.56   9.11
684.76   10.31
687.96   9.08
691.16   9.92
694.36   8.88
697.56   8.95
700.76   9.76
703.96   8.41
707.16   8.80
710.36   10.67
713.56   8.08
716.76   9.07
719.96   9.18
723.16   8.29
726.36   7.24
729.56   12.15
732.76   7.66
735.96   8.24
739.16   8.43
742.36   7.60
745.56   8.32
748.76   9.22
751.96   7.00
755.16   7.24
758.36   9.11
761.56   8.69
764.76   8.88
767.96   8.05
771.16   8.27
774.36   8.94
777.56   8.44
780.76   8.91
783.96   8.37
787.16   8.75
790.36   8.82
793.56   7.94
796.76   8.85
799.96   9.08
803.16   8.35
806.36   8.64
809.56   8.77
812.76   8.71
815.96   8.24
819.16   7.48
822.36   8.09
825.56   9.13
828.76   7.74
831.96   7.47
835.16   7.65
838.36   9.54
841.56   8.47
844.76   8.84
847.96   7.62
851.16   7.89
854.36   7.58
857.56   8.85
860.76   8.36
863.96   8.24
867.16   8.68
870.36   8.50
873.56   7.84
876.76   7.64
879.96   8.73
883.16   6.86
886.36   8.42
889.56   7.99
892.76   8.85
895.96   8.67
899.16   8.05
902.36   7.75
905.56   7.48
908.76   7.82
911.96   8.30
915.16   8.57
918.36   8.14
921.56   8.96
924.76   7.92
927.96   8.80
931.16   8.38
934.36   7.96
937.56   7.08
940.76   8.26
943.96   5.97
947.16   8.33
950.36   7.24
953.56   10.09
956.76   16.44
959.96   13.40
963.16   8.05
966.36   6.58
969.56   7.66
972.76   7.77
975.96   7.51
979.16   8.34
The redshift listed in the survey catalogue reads 0.458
